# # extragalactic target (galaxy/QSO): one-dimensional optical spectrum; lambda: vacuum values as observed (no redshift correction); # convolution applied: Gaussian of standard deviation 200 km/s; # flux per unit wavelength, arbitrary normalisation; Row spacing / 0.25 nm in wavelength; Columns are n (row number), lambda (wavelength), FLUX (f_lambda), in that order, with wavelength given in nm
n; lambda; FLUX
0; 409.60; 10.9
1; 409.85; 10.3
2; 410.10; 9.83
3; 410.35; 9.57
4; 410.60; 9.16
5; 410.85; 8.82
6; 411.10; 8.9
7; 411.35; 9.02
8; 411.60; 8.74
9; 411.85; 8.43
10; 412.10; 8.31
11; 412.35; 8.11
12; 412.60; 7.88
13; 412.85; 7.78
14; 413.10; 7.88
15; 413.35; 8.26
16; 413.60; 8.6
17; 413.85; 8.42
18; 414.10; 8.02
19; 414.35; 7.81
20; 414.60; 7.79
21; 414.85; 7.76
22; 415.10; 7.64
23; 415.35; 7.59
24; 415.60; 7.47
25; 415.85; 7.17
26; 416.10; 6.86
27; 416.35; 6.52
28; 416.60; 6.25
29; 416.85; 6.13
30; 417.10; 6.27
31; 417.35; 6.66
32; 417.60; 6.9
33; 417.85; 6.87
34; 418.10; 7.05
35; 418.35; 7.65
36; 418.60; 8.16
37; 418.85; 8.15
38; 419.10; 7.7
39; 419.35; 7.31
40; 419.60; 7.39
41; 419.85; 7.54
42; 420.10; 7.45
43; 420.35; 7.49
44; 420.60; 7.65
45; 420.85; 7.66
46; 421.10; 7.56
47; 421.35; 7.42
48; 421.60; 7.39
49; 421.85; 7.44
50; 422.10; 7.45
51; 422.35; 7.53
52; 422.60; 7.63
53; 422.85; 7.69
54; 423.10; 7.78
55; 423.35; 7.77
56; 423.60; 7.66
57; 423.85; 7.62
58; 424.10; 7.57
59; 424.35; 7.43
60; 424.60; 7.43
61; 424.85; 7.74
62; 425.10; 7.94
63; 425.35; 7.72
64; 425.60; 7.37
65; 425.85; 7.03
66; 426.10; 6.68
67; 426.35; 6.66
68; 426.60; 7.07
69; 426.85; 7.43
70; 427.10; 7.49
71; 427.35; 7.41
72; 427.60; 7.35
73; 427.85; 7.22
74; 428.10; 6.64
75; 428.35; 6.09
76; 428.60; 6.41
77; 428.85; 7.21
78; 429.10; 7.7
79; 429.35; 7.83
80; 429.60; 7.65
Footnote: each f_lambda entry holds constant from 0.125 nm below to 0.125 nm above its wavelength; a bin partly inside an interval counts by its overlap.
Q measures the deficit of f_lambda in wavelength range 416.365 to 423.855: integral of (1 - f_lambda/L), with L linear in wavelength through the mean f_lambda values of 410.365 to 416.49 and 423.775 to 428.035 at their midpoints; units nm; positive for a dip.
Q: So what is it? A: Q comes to 0.31 nm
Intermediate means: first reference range 8.06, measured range 7.36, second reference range 7.35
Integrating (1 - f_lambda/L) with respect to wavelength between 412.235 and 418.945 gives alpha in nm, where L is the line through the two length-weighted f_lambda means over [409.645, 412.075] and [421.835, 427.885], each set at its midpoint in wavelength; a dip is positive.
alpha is 0.90 nm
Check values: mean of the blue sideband 9.22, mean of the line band 7.46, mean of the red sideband 7.45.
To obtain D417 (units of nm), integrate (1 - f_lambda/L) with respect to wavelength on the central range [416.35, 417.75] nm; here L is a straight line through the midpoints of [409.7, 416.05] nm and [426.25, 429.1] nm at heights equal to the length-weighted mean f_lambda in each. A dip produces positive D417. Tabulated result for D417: 0.27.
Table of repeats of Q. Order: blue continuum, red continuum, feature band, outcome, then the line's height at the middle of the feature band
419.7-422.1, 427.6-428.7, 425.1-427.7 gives -0.142 nm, 6.88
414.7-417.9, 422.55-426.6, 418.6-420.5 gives -0.125 nm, 7.15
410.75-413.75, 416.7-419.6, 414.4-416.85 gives 0.163 nm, 7.69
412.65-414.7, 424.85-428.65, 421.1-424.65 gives -0.072 nm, 7.41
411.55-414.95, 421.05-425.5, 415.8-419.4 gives 0.389 nm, 7.89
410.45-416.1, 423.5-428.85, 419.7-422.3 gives 0.032 nm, 7.6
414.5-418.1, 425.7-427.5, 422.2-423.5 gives -0.111 nm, 7.07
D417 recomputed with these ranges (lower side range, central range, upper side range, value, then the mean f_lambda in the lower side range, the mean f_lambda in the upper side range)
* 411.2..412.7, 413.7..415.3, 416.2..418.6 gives -0.051 nm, 8.43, 6.78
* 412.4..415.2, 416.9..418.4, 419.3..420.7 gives 0.165 nm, 7.99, 7.48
